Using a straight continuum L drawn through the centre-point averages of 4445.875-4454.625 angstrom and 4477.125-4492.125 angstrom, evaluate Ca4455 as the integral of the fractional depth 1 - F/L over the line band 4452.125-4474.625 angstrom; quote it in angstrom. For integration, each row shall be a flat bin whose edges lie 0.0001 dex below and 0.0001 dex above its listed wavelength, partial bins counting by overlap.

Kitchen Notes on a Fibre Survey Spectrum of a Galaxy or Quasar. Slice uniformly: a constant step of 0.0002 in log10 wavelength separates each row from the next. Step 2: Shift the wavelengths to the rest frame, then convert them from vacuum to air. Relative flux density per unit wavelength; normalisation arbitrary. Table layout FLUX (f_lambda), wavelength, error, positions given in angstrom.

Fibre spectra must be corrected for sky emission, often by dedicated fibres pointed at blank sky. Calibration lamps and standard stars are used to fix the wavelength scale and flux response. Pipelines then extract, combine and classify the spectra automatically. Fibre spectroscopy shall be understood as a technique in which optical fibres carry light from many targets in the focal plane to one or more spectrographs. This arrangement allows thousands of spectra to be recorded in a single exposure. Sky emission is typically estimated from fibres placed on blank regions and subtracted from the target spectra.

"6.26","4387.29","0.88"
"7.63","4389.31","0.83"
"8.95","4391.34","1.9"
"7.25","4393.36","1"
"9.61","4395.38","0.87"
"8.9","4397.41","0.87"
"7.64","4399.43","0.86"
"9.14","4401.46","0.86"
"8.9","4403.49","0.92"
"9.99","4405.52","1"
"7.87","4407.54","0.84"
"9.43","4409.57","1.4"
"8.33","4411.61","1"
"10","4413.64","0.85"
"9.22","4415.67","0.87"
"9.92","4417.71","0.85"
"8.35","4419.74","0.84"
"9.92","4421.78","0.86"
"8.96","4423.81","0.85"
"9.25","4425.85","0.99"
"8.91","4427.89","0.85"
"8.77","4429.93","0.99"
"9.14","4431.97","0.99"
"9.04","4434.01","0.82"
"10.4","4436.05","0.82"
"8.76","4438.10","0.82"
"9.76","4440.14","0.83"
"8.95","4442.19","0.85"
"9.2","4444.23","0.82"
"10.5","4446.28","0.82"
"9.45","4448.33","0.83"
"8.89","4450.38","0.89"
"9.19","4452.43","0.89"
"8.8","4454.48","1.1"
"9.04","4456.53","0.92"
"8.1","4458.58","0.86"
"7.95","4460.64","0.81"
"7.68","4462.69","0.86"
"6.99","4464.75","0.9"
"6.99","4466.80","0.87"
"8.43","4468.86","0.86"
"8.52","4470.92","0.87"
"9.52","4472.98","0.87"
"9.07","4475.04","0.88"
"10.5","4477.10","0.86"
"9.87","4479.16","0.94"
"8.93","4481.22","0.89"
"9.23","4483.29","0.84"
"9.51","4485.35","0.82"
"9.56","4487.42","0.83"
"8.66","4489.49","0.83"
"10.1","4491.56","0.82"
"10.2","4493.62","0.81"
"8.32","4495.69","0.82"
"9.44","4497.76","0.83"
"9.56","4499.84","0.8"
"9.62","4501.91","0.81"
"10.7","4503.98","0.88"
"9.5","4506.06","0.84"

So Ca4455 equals 2.6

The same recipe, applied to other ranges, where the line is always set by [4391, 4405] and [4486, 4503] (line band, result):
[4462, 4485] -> 1.3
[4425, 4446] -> -0.7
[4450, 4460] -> 0.4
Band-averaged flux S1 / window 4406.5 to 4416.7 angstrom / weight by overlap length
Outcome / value 8.97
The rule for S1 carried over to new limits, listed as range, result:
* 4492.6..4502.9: 9.42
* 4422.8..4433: 9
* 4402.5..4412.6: 8.9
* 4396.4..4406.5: 8.91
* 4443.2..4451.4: 9.51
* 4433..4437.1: 9.71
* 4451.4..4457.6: 9.01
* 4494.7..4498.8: 8.88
